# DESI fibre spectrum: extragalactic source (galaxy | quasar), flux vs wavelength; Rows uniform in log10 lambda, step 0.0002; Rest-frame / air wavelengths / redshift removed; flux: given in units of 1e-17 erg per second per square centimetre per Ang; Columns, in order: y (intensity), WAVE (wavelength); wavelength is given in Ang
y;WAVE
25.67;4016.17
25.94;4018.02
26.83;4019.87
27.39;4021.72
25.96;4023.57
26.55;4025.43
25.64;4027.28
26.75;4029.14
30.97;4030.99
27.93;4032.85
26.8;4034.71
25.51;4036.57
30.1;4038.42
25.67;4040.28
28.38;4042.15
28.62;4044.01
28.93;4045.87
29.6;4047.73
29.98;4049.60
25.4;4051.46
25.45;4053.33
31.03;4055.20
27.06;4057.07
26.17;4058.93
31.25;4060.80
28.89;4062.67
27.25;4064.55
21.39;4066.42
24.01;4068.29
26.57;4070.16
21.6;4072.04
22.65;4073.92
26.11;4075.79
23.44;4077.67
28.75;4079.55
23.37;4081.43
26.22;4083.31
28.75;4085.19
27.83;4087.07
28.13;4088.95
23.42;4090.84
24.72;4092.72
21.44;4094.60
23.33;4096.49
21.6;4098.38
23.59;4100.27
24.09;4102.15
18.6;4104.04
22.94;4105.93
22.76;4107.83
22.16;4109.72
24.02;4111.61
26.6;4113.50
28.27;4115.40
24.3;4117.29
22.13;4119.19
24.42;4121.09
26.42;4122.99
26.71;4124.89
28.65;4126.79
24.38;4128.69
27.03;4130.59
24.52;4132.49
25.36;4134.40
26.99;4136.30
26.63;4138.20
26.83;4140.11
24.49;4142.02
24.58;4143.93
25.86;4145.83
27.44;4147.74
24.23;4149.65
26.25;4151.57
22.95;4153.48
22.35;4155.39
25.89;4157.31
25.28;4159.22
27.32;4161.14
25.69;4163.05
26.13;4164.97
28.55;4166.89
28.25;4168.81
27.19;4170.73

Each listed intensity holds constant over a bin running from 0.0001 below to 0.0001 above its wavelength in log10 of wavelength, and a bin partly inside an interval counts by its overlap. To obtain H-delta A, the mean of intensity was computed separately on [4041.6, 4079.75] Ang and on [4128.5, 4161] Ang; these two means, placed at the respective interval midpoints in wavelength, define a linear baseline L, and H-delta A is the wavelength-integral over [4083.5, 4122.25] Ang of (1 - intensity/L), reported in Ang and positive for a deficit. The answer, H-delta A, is 2.8 Ang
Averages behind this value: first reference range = 26.7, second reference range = 25.4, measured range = 24.2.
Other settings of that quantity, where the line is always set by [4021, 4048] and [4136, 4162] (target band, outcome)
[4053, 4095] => 1.4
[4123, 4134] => -0.2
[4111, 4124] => 0.4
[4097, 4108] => 1.7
